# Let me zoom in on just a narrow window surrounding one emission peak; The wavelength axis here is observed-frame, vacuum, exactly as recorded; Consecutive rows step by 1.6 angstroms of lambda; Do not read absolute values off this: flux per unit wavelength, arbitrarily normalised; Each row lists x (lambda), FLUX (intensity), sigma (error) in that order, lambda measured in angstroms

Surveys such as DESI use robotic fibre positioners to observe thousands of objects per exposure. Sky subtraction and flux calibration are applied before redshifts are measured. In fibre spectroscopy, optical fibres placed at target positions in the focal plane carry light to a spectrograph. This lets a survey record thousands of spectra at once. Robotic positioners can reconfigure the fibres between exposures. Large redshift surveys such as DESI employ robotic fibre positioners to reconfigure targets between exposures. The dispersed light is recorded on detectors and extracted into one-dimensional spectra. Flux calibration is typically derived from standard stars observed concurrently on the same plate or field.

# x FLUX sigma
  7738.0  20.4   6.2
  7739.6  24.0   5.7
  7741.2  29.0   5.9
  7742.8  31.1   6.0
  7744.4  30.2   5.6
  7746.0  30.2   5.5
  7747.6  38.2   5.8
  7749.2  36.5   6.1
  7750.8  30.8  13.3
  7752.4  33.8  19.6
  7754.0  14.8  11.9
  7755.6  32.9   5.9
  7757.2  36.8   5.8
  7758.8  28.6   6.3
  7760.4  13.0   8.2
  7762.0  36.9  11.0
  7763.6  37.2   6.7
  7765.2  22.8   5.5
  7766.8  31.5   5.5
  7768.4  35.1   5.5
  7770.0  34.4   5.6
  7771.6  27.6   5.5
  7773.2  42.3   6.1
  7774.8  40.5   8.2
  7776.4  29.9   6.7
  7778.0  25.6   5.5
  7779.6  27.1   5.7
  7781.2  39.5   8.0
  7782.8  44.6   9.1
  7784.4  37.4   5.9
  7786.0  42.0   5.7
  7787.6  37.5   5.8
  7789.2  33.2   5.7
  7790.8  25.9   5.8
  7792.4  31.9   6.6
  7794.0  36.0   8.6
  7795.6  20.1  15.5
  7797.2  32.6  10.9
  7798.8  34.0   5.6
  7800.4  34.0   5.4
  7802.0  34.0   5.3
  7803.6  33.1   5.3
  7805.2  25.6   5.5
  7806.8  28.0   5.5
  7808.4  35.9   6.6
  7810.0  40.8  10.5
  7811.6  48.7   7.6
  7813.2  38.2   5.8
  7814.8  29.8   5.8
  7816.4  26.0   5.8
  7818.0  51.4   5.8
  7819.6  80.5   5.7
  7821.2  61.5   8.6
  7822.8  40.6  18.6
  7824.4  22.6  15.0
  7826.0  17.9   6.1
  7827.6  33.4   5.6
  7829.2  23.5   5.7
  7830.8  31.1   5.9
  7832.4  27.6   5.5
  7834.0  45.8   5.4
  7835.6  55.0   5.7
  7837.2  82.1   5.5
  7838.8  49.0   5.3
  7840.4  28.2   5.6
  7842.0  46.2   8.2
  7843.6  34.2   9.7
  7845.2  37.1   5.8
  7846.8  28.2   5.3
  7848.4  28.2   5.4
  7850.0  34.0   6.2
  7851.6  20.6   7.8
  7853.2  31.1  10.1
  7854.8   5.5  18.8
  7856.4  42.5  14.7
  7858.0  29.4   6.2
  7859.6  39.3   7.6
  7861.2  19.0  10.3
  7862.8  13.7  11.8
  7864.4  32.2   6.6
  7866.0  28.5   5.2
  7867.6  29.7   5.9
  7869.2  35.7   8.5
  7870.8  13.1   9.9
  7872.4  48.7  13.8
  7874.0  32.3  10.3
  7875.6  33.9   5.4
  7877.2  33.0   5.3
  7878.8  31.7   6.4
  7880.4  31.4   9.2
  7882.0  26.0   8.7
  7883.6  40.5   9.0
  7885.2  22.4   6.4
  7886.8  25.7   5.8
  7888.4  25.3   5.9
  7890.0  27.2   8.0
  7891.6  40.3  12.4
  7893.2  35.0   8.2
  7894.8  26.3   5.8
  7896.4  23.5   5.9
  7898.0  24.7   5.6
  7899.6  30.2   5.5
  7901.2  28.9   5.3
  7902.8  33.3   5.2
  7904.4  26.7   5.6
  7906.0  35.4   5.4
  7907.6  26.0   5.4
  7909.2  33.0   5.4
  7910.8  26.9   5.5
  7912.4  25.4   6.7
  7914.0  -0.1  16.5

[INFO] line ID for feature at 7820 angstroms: [S II] 6716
